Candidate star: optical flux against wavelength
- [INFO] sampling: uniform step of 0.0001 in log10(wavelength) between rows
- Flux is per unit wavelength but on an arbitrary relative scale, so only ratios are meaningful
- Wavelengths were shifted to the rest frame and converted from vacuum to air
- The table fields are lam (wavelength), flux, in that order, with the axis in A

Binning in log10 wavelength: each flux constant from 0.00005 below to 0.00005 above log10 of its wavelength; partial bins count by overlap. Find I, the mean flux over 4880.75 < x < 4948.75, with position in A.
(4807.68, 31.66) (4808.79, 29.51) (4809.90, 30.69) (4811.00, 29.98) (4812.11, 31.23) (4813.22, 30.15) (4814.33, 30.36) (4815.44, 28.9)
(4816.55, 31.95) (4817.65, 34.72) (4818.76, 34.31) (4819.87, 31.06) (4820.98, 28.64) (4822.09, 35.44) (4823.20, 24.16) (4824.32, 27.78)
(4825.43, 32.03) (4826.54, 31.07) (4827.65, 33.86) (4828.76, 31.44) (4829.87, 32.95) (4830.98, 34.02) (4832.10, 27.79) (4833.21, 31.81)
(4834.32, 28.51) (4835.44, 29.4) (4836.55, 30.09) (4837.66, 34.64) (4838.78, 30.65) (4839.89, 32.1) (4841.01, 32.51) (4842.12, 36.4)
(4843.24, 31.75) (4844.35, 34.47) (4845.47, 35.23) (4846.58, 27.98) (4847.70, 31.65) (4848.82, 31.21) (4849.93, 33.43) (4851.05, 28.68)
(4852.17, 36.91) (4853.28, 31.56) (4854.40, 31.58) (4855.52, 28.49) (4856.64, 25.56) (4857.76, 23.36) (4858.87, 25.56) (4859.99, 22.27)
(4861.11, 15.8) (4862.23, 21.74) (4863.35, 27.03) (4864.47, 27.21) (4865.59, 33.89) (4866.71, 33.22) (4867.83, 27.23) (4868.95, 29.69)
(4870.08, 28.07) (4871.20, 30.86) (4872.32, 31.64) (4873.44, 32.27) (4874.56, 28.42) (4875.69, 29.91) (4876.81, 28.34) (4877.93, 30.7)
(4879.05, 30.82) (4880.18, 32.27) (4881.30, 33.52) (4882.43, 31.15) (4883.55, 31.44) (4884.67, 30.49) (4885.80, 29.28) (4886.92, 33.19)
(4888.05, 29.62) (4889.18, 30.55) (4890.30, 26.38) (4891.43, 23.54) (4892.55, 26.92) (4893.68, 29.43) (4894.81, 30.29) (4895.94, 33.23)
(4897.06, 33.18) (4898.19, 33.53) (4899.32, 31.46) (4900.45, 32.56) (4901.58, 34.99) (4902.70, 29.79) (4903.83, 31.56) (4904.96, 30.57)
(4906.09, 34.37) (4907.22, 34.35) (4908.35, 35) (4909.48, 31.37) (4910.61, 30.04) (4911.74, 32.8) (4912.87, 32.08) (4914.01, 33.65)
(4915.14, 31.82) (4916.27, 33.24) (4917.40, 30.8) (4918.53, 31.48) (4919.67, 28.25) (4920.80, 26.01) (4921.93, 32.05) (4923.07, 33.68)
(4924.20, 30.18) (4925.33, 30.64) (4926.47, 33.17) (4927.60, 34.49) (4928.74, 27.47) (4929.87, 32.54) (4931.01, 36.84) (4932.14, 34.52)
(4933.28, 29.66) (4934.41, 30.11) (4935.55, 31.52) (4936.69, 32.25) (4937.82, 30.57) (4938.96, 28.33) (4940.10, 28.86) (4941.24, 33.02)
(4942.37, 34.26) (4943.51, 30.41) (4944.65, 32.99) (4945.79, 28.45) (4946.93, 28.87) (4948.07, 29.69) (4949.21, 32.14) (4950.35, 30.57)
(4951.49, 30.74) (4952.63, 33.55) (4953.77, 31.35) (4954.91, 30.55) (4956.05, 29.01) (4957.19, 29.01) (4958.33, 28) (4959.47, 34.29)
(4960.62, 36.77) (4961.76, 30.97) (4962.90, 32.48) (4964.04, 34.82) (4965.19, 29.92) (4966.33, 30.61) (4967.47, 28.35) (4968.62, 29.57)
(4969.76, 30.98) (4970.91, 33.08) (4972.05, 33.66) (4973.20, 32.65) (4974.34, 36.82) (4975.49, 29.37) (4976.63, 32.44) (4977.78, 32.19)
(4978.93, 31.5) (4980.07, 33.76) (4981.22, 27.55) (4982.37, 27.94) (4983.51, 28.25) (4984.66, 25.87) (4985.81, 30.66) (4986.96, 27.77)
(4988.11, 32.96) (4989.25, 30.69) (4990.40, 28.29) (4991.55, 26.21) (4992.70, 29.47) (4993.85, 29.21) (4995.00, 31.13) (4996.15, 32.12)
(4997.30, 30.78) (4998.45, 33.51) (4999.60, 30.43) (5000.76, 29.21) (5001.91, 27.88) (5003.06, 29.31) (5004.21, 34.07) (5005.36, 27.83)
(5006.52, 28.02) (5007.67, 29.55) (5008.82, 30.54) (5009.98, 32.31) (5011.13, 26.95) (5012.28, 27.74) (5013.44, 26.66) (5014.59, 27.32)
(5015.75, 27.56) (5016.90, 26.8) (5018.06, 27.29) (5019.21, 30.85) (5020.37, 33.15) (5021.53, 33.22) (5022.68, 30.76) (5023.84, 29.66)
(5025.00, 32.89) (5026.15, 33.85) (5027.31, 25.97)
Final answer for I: 31.3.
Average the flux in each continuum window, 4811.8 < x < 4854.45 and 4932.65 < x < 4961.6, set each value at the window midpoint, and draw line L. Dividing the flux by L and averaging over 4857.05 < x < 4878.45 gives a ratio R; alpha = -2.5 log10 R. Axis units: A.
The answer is 0.14 mag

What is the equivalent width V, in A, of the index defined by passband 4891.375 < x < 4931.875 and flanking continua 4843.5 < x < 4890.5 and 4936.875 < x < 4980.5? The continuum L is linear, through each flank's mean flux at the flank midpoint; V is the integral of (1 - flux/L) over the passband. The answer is -1.6 A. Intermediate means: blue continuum 29.6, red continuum 31.4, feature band 31.7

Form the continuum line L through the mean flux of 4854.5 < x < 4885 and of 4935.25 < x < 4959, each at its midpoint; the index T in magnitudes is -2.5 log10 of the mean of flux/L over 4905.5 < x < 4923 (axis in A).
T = -0.07 mag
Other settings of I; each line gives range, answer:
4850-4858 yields 29.9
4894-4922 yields 31.9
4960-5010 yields 30.7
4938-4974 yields 31.3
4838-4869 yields 29.6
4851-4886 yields 29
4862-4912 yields 30.7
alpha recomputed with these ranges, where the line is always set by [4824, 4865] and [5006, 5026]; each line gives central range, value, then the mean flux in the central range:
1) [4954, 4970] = -0.050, 31.1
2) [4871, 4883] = -0.036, 30.9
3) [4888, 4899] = 0.006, 29.7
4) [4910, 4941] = -0.056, 31.4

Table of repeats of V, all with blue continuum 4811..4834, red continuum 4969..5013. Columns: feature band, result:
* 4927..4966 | -1.2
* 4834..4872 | 1.6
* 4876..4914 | -0.5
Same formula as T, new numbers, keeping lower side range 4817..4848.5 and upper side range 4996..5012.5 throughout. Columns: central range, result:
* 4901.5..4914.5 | -0.05 mag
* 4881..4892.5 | 0.05 mag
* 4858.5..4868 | 0.21 mag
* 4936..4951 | -0.01 mag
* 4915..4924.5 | 0.00 mag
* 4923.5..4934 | -0.05 mag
